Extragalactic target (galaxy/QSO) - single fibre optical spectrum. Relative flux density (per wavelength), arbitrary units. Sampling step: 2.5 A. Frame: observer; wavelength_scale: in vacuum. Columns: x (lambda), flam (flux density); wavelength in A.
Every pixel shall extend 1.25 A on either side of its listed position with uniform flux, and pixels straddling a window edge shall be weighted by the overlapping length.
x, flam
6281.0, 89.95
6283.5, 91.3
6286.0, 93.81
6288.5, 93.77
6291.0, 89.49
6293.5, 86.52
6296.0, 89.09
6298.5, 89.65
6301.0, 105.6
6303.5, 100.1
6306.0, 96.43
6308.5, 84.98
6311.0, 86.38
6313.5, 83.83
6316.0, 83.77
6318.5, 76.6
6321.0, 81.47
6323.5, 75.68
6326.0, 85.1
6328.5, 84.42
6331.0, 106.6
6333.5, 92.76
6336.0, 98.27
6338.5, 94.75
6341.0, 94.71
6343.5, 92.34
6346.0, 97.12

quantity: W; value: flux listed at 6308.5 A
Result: 84.98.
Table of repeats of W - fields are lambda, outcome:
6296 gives 89.09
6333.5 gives 92.76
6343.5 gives 92.34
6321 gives 81.47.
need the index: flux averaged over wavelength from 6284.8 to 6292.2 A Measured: 92.4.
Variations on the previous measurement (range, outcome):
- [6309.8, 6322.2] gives 82.4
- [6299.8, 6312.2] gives 94.7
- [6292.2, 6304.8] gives 94.2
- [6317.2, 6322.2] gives 79.1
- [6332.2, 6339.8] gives 95.3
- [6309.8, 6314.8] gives 85.1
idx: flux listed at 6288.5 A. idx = 93.77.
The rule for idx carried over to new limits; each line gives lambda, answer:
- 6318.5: 76.6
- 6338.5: 94.75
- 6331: 106.6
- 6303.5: 100.1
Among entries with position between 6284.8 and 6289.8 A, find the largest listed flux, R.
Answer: 93.81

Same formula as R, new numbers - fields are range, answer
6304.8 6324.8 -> 96.43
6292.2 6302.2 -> 105.6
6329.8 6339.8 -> 106.6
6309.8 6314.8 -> 86.38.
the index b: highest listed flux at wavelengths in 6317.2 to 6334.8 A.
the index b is 106.6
